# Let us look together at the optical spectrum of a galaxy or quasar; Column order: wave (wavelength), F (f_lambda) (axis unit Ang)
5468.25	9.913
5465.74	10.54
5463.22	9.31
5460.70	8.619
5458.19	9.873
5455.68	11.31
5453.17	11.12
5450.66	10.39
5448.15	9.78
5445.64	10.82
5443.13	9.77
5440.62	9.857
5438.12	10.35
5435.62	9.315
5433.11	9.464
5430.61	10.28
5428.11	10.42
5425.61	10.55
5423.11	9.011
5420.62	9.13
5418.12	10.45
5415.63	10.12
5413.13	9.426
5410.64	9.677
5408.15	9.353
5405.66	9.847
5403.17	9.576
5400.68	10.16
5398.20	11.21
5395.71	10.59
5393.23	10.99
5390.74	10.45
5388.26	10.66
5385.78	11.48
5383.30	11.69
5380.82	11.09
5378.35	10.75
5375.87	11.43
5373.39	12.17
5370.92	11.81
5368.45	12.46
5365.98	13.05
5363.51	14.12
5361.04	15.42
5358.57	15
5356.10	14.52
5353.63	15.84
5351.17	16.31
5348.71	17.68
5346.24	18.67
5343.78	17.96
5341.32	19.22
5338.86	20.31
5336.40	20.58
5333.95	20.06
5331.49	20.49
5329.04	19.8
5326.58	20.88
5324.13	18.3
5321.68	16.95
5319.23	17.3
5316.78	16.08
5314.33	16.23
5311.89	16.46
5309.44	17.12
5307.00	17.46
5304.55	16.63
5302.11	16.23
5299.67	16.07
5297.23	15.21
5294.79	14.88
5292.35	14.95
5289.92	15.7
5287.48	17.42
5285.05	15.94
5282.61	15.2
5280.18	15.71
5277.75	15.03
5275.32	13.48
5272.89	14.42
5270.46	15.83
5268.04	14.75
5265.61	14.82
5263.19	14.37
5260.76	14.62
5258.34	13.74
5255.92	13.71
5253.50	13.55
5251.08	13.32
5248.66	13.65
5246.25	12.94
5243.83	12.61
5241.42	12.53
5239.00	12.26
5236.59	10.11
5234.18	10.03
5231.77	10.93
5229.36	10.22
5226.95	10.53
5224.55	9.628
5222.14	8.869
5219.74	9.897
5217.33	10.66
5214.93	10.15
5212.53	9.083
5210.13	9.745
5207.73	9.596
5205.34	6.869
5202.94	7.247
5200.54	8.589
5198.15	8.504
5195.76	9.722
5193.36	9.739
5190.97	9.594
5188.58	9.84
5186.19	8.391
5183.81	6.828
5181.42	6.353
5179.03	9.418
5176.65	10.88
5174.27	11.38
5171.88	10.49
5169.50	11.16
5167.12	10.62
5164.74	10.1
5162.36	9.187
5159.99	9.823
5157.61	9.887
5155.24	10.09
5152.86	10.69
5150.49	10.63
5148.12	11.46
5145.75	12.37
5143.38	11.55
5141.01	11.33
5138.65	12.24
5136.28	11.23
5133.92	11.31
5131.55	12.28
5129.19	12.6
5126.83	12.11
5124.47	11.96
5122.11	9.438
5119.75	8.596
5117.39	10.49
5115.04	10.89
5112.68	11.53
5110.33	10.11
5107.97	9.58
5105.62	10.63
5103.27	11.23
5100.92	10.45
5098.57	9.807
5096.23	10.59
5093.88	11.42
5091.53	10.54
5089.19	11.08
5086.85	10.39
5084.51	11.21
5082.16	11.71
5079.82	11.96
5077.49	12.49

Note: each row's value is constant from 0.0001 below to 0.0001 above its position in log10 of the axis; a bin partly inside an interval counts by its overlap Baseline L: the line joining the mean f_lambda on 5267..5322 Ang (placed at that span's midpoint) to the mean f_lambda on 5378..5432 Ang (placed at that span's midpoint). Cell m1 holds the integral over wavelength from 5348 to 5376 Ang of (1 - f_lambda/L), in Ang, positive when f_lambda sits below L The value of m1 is -3.8 Ang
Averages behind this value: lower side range 15.9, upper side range 10.3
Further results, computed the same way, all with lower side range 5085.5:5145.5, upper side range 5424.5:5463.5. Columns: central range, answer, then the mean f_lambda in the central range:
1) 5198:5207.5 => 2.50 Ang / 7.91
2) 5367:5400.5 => -3.31 Ang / 11.3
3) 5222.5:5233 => 0.45 Ang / 10.2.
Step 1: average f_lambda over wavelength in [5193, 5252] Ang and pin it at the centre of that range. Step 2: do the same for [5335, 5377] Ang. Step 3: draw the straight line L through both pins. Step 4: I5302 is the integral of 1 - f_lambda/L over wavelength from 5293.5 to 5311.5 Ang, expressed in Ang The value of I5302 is -3.6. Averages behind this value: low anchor 10.3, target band 16.2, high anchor 15.7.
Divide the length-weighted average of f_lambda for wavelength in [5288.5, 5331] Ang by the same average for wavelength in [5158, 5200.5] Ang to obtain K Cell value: 1.8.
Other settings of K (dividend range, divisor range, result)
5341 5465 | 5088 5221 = 1.13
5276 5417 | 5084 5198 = 1.41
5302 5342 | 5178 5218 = 2.07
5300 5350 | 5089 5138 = 1.67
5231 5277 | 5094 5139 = 1.22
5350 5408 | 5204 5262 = 1.08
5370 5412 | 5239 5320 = 0.71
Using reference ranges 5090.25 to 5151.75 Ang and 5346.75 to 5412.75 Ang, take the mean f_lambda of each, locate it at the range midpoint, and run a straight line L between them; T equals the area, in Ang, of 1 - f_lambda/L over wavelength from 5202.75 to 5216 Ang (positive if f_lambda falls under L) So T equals 3.0 Ang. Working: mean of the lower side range 11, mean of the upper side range 12.2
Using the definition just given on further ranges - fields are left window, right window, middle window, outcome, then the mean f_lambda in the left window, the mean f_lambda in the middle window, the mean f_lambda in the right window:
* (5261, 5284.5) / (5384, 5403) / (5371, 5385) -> -0.2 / 14.9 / 11.5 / 10.7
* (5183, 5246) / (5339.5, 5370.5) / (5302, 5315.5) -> -2.8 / 9.77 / 16.7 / 15.8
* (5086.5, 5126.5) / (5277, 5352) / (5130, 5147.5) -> -0.3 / 10.5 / 11.8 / 17.3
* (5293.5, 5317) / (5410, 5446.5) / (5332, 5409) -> -4.2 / 16.2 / 13.8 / 9.9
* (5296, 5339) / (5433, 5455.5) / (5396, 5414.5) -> 3.9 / 17.8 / 9.93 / 10.2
